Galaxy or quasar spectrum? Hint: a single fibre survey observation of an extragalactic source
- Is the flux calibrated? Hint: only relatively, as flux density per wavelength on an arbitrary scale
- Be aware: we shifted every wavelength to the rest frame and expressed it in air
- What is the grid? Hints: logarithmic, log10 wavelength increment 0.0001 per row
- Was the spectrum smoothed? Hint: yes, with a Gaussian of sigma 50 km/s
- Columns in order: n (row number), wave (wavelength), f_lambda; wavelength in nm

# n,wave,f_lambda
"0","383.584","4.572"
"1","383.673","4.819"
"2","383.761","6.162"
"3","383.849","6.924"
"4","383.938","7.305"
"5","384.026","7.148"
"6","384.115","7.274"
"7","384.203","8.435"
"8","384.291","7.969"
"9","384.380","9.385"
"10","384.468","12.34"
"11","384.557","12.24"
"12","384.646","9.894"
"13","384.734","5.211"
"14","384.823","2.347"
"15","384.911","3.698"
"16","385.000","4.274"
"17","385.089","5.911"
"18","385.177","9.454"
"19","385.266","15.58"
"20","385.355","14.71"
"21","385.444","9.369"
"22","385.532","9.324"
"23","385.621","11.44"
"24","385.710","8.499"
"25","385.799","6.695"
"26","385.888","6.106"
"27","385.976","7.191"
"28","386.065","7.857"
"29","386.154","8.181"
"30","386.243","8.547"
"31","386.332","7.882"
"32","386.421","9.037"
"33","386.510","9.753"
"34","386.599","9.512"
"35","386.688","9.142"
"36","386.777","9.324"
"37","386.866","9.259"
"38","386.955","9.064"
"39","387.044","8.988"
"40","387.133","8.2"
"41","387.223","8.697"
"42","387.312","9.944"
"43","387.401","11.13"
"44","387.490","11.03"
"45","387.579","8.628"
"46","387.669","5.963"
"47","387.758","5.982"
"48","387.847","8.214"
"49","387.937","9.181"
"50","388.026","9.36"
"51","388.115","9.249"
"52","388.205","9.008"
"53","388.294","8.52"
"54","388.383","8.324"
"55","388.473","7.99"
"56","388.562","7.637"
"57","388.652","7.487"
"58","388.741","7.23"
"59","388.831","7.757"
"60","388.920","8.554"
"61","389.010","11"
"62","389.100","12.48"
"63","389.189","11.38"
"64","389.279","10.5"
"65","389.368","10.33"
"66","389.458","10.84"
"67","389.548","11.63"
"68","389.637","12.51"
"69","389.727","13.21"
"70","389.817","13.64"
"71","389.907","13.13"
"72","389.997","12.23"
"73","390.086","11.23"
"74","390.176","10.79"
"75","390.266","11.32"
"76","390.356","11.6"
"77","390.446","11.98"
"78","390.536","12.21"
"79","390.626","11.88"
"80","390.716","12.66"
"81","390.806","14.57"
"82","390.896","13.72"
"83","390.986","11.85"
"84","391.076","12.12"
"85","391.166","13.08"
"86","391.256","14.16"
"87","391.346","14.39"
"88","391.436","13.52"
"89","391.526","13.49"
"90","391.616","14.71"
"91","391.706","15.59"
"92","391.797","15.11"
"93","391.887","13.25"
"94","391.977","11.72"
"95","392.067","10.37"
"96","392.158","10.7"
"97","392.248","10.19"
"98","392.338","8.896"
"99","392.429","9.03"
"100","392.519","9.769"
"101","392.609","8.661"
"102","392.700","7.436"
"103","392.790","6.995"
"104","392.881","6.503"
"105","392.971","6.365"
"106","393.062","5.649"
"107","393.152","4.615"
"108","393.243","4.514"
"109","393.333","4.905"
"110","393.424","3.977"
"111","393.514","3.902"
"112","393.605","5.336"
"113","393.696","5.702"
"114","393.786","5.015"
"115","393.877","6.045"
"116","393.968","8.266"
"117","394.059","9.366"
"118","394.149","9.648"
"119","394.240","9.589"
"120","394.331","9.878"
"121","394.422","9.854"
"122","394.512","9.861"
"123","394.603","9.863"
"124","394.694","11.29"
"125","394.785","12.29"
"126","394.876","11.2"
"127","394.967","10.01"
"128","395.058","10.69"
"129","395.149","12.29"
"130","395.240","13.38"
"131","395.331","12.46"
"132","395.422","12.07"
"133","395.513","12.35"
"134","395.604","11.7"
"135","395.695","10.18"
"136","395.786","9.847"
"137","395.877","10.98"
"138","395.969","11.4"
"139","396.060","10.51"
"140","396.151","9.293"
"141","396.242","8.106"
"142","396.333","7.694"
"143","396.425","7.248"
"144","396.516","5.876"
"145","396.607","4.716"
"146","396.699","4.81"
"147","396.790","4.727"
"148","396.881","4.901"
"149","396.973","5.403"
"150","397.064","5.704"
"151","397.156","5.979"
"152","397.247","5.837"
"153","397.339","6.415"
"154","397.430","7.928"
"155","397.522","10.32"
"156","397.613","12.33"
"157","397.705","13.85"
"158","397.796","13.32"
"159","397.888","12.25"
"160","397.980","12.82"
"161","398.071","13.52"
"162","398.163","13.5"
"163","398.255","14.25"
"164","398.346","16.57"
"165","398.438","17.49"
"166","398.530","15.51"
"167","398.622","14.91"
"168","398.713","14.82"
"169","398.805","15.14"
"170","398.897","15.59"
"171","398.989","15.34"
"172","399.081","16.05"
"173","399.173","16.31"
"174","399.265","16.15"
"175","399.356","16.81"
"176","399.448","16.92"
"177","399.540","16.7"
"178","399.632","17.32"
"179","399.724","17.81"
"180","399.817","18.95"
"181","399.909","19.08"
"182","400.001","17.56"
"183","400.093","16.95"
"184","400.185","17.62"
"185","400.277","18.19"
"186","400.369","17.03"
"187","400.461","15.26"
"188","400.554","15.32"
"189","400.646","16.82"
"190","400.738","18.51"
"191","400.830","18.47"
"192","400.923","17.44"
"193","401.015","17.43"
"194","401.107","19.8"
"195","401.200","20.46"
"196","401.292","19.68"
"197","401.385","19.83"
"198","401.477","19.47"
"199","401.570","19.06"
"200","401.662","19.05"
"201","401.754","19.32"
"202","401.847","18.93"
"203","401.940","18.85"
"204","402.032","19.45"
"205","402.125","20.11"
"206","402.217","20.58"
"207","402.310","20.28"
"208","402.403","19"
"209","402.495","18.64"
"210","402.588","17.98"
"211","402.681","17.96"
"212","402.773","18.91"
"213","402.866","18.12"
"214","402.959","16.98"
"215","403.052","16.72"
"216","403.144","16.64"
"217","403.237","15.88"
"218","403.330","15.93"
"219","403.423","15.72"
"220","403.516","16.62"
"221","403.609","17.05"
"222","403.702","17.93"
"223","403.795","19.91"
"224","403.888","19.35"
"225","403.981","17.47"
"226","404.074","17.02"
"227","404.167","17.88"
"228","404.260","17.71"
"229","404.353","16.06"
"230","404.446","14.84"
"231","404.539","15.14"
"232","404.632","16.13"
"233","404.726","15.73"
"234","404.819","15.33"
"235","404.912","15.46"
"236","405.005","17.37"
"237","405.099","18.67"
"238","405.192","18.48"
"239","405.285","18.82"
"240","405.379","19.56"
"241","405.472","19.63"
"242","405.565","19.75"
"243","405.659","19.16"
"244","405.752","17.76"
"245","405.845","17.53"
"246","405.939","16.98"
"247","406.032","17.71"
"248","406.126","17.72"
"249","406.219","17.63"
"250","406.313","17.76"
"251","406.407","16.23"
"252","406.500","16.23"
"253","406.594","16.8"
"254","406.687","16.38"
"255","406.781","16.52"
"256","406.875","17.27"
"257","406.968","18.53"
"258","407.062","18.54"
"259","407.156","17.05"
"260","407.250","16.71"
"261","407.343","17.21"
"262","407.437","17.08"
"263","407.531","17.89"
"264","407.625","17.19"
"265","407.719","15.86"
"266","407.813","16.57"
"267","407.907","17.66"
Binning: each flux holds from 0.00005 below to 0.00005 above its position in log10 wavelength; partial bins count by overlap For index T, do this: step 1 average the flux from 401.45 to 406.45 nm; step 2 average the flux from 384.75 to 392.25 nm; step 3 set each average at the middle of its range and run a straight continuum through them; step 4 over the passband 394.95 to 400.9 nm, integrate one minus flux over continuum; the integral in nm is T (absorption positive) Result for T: 0.89 nm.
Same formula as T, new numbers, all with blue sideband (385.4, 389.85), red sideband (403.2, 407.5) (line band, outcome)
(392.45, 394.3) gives 0.81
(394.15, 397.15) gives 0.81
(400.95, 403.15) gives -0.44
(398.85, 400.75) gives -0.28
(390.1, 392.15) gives -0.39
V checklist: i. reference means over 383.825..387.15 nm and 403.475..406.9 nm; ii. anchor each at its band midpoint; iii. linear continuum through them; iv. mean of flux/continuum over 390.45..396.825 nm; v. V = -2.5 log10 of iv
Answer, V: 0.22 mag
